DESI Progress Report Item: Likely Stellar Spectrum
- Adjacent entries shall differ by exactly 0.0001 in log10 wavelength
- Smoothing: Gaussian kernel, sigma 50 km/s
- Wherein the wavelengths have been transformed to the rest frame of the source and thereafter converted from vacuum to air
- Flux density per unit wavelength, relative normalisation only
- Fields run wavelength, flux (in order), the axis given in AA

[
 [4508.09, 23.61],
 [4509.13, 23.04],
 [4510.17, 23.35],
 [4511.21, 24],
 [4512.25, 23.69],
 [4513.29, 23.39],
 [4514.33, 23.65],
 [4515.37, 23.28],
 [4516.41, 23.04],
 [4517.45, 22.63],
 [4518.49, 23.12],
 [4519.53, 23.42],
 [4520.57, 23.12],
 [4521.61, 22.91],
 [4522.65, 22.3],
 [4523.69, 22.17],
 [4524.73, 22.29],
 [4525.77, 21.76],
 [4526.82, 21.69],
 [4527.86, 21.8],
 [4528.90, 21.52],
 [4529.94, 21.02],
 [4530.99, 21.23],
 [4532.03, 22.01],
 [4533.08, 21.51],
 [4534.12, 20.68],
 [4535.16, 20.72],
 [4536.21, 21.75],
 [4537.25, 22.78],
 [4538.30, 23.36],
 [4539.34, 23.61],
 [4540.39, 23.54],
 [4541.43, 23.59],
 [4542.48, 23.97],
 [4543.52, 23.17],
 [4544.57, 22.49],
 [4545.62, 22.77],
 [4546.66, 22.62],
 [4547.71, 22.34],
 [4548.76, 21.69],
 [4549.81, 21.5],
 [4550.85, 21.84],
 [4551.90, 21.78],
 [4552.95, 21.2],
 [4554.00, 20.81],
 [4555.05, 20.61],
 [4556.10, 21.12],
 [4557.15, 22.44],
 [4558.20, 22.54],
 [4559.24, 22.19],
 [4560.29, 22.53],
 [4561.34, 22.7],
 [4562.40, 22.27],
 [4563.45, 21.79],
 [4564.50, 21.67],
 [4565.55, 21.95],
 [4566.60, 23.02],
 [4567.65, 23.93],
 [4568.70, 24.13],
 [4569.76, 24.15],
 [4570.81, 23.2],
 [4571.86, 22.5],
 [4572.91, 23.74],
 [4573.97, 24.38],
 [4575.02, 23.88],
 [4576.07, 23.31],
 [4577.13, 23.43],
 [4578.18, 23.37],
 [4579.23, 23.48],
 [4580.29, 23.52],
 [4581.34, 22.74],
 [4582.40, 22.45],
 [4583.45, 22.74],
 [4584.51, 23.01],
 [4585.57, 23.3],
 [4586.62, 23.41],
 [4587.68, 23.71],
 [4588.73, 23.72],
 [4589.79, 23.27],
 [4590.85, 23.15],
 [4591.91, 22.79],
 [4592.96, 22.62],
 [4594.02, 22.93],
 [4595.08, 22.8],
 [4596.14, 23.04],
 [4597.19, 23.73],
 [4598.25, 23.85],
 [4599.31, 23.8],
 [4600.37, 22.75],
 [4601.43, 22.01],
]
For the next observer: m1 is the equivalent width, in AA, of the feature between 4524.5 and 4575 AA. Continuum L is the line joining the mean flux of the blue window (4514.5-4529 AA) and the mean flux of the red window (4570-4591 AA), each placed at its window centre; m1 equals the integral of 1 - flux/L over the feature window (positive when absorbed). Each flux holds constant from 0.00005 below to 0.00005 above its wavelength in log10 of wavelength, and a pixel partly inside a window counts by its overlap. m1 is 1.3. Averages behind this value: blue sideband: 22.6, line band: 22.3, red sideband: 23.3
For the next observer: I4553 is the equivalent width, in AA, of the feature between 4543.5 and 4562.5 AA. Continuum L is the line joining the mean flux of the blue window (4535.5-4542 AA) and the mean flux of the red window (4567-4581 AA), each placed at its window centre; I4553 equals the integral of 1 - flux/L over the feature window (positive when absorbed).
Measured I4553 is 1.0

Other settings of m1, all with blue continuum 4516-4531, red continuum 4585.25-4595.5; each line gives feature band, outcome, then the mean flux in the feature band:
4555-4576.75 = 0.0 AA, 22.8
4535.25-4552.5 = 0.0 AA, 22.6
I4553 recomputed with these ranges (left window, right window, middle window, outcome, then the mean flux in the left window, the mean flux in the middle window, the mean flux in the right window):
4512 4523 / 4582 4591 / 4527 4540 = 0.7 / 23.1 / 21.8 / 23.2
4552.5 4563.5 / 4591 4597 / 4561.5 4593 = -1.0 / 21.8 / 23.2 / 22.9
